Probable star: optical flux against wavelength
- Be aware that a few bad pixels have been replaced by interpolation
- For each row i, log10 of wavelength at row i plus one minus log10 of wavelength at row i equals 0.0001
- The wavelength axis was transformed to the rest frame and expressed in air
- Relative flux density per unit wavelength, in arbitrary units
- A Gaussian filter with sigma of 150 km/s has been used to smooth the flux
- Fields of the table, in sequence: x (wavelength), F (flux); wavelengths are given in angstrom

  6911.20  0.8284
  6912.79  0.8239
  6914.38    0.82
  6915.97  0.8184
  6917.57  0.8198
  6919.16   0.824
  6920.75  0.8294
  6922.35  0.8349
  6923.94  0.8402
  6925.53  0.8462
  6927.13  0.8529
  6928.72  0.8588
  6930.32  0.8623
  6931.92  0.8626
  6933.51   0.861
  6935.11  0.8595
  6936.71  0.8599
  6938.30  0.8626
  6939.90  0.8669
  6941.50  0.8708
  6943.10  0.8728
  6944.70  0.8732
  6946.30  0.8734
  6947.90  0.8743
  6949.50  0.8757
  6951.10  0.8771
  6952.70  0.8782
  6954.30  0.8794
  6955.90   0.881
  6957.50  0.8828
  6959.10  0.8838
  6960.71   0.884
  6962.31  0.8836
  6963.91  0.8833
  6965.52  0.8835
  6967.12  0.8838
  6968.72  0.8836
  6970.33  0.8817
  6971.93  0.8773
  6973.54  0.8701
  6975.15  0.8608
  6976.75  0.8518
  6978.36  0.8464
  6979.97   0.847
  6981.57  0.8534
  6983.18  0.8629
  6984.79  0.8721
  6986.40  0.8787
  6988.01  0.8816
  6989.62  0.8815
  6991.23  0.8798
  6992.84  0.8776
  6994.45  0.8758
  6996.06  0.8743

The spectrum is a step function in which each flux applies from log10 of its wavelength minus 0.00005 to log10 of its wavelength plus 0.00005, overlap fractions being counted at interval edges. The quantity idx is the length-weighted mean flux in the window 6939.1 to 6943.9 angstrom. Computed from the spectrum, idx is 0.869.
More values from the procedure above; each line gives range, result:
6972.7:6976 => 0.865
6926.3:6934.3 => 0.859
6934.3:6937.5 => 0.858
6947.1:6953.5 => 0.877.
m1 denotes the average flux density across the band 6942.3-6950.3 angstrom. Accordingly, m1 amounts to 0.874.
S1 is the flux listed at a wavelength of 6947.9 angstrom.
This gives 0.8743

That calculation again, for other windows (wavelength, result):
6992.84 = 0.8776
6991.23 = 0.8798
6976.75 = 0.8518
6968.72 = 0.8836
